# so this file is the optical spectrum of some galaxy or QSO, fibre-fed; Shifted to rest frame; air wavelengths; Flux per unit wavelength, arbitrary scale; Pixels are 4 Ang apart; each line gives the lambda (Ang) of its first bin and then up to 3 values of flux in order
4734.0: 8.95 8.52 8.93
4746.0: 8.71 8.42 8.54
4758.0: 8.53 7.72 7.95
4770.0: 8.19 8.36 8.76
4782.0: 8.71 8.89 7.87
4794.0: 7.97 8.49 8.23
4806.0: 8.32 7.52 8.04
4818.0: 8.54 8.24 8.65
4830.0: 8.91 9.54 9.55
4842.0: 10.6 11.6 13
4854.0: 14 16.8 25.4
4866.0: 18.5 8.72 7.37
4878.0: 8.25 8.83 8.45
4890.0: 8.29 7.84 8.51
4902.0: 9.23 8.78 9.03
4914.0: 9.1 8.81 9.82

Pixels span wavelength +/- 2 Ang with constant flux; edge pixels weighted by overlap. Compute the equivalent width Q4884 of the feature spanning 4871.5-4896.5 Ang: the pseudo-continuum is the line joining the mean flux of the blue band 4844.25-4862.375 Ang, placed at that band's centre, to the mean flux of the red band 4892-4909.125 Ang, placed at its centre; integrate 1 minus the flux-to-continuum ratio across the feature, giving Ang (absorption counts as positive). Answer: 6.2 Ang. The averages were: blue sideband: 15.4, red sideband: 8.62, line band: 8.19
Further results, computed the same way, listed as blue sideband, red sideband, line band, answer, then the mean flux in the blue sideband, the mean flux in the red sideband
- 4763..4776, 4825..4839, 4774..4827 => 1.9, 8.13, 9.17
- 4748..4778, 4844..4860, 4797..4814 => 4.4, 8.28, 13.9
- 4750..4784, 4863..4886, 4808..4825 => 2.5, 8.35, 10.8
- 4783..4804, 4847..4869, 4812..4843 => 9.3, 8.31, 16.9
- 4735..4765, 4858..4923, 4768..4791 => 1.1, 8.48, 10.5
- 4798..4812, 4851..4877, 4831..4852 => 2.6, 8.09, 14.8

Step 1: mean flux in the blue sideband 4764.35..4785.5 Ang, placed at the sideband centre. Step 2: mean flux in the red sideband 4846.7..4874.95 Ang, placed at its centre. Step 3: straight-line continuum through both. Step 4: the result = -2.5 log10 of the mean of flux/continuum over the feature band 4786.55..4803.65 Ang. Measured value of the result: 0.21 mag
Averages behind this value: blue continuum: 8.44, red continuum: 15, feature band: 8.2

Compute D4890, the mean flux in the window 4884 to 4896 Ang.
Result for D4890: 8.19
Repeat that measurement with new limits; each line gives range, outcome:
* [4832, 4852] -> 10.9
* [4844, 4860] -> 13.9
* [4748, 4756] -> 8.48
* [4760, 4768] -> 7.83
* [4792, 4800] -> 8.23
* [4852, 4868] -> 18.7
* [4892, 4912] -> 8.68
